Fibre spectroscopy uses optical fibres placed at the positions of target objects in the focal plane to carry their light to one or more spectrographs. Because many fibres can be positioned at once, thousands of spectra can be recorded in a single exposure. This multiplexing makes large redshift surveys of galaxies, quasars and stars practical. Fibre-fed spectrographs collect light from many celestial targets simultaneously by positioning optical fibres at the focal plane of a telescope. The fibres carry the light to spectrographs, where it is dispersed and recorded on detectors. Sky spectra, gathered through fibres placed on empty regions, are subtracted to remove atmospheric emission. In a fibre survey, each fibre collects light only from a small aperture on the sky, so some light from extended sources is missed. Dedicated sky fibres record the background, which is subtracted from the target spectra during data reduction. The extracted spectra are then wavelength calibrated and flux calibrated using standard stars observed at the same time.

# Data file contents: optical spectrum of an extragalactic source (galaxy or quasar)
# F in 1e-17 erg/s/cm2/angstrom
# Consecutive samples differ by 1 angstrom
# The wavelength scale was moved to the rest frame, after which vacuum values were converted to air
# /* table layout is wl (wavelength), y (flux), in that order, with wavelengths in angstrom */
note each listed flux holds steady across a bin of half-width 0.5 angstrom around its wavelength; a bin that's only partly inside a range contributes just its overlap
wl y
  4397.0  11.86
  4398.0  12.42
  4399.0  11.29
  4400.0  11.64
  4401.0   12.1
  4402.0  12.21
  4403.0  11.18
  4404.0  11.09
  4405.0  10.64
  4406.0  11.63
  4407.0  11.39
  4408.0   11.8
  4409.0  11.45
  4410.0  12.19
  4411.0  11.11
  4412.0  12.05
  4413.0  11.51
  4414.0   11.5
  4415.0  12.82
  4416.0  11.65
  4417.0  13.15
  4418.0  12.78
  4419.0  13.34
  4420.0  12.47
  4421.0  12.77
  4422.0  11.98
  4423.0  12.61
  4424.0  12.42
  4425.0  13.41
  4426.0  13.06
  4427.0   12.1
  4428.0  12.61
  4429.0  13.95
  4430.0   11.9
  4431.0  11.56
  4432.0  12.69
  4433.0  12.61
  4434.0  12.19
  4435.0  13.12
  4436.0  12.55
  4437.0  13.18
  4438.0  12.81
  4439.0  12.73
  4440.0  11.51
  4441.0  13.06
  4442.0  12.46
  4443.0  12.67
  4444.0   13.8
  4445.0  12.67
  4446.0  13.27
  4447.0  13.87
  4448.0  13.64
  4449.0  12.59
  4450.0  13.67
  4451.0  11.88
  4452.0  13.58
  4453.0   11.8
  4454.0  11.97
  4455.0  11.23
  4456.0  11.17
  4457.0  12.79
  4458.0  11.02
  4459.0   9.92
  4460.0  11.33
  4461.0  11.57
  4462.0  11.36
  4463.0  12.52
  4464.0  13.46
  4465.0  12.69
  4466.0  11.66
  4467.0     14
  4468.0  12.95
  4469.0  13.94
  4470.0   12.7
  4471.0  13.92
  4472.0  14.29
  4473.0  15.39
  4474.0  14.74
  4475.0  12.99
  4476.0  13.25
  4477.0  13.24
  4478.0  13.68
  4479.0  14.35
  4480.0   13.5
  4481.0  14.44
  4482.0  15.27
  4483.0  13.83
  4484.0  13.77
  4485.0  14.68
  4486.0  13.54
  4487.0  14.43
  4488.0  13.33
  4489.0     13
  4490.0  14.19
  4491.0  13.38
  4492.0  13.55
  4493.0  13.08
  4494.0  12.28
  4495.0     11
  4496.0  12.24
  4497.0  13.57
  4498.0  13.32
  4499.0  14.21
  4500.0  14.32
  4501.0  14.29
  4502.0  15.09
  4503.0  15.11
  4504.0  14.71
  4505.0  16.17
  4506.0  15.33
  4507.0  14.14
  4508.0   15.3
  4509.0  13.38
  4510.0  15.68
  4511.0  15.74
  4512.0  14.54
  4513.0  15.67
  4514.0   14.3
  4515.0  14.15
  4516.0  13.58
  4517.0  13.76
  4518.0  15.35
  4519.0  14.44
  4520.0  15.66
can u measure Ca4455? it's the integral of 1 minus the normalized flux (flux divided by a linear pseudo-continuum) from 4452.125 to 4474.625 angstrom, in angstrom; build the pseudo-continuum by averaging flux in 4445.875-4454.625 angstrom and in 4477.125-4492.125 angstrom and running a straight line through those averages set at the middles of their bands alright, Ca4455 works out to 1.2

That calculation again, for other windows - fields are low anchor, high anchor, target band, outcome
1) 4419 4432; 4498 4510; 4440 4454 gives 0.3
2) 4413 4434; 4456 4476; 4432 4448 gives -0.3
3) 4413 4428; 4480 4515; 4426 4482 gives 1.7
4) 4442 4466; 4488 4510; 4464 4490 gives -1.2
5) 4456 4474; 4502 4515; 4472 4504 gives 0.2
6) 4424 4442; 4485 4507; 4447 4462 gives 1.1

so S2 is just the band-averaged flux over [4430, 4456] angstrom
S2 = 12.6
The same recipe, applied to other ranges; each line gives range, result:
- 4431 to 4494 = 13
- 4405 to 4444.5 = 12.4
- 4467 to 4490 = 13.9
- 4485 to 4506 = 13.8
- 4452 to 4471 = 12.2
